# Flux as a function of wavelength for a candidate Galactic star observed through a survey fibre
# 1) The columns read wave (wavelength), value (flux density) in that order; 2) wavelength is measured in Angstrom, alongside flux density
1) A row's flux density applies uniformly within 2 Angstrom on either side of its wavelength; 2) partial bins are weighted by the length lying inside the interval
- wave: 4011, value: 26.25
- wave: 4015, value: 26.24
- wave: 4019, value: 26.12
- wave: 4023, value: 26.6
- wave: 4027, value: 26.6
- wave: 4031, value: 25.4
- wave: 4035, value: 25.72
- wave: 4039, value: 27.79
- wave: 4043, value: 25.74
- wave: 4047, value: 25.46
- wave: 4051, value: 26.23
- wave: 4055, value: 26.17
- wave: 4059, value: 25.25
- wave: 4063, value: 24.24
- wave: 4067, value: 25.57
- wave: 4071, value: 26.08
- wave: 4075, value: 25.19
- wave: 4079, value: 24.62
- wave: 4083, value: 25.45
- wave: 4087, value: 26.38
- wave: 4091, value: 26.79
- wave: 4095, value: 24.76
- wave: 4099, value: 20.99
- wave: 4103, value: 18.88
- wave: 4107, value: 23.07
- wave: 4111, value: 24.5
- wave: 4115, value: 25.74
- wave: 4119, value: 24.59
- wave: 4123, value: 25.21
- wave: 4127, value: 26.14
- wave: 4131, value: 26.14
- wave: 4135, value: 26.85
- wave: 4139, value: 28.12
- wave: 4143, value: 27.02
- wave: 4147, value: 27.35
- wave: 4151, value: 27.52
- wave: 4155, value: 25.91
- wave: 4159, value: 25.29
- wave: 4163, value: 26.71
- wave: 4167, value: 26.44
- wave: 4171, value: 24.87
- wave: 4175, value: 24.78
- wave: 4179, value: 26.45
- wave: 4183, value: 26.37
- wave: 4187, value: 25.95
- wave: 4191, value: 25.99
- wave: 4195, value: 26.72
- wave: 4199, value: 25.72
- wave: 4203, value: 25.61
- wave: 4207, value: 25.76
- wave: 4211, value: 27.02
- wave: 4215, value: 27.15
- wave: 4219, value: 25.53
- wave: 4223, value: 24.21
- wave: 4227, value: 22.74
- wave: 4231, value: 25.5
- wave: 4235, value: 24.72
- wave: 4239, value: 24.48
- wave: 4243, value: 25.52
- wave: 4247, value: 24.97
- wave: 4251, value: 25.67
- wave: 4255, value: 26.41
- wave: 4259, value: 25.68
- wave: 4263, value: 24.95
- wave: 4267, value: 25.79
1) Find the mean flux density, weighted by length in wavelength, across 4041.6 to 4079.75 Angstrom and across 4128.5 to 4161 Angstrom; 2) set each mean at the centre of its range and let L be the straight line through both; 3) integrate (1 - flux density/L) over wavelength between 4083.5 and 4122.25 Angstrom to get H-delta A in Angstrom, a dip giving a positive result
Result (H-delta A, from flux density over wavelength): 3.1 Angstrom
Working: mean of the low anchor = 25.5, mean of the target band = 24.1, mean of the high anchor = 26.8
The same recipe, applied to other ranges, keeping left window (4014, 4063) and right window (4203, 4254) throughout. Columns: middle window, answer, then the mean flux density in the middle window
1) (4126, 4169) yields -1.81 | 26.7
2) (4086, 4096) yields -0.09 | 26.1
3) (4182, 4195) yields -0.37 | 26.2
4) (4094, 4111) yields 2.46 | 22.1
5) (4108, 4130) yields 0.47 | 25.2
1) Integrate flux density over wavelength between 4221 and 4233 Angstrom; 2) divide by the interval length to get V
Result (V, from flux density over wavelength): 24.1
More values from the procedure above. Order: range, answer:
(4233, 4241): 24.6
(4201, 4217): 26.4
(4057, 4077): 25.3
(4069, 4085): 25.3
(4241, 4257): 25.6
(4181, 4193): 26.1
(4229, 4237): 25.1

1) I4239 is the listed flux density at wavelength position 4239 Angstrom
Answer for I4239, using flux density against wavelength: 24.48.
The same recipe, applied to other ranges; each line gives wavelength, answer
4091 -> 26.79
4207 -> 25.76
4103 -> 18.88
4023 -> 26.6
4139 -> 28.12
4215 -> 27.15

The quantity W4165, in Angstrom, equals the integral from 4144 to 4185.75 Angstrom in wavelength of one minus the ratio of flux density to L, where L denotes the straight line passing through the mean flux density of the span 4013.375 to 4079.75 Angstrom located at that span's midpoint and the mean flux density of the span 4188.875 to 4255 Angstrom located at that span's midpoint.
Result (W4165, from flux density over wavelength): -0.9 Angstrom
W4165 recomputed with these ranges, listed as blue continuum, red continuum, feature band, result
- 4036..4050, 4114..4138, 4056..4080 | 0.9 Angstrom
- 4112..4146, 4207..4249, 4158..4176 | 0.1 Angstrom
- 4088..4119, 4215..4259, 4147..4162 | -1.4 Angstrom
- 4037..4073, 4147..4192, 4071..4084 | 0.3 Angstrom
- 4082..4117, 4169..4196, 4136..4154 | -1.7 Angstrom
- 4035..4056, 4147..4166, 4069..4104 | 2.4 Angstrom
